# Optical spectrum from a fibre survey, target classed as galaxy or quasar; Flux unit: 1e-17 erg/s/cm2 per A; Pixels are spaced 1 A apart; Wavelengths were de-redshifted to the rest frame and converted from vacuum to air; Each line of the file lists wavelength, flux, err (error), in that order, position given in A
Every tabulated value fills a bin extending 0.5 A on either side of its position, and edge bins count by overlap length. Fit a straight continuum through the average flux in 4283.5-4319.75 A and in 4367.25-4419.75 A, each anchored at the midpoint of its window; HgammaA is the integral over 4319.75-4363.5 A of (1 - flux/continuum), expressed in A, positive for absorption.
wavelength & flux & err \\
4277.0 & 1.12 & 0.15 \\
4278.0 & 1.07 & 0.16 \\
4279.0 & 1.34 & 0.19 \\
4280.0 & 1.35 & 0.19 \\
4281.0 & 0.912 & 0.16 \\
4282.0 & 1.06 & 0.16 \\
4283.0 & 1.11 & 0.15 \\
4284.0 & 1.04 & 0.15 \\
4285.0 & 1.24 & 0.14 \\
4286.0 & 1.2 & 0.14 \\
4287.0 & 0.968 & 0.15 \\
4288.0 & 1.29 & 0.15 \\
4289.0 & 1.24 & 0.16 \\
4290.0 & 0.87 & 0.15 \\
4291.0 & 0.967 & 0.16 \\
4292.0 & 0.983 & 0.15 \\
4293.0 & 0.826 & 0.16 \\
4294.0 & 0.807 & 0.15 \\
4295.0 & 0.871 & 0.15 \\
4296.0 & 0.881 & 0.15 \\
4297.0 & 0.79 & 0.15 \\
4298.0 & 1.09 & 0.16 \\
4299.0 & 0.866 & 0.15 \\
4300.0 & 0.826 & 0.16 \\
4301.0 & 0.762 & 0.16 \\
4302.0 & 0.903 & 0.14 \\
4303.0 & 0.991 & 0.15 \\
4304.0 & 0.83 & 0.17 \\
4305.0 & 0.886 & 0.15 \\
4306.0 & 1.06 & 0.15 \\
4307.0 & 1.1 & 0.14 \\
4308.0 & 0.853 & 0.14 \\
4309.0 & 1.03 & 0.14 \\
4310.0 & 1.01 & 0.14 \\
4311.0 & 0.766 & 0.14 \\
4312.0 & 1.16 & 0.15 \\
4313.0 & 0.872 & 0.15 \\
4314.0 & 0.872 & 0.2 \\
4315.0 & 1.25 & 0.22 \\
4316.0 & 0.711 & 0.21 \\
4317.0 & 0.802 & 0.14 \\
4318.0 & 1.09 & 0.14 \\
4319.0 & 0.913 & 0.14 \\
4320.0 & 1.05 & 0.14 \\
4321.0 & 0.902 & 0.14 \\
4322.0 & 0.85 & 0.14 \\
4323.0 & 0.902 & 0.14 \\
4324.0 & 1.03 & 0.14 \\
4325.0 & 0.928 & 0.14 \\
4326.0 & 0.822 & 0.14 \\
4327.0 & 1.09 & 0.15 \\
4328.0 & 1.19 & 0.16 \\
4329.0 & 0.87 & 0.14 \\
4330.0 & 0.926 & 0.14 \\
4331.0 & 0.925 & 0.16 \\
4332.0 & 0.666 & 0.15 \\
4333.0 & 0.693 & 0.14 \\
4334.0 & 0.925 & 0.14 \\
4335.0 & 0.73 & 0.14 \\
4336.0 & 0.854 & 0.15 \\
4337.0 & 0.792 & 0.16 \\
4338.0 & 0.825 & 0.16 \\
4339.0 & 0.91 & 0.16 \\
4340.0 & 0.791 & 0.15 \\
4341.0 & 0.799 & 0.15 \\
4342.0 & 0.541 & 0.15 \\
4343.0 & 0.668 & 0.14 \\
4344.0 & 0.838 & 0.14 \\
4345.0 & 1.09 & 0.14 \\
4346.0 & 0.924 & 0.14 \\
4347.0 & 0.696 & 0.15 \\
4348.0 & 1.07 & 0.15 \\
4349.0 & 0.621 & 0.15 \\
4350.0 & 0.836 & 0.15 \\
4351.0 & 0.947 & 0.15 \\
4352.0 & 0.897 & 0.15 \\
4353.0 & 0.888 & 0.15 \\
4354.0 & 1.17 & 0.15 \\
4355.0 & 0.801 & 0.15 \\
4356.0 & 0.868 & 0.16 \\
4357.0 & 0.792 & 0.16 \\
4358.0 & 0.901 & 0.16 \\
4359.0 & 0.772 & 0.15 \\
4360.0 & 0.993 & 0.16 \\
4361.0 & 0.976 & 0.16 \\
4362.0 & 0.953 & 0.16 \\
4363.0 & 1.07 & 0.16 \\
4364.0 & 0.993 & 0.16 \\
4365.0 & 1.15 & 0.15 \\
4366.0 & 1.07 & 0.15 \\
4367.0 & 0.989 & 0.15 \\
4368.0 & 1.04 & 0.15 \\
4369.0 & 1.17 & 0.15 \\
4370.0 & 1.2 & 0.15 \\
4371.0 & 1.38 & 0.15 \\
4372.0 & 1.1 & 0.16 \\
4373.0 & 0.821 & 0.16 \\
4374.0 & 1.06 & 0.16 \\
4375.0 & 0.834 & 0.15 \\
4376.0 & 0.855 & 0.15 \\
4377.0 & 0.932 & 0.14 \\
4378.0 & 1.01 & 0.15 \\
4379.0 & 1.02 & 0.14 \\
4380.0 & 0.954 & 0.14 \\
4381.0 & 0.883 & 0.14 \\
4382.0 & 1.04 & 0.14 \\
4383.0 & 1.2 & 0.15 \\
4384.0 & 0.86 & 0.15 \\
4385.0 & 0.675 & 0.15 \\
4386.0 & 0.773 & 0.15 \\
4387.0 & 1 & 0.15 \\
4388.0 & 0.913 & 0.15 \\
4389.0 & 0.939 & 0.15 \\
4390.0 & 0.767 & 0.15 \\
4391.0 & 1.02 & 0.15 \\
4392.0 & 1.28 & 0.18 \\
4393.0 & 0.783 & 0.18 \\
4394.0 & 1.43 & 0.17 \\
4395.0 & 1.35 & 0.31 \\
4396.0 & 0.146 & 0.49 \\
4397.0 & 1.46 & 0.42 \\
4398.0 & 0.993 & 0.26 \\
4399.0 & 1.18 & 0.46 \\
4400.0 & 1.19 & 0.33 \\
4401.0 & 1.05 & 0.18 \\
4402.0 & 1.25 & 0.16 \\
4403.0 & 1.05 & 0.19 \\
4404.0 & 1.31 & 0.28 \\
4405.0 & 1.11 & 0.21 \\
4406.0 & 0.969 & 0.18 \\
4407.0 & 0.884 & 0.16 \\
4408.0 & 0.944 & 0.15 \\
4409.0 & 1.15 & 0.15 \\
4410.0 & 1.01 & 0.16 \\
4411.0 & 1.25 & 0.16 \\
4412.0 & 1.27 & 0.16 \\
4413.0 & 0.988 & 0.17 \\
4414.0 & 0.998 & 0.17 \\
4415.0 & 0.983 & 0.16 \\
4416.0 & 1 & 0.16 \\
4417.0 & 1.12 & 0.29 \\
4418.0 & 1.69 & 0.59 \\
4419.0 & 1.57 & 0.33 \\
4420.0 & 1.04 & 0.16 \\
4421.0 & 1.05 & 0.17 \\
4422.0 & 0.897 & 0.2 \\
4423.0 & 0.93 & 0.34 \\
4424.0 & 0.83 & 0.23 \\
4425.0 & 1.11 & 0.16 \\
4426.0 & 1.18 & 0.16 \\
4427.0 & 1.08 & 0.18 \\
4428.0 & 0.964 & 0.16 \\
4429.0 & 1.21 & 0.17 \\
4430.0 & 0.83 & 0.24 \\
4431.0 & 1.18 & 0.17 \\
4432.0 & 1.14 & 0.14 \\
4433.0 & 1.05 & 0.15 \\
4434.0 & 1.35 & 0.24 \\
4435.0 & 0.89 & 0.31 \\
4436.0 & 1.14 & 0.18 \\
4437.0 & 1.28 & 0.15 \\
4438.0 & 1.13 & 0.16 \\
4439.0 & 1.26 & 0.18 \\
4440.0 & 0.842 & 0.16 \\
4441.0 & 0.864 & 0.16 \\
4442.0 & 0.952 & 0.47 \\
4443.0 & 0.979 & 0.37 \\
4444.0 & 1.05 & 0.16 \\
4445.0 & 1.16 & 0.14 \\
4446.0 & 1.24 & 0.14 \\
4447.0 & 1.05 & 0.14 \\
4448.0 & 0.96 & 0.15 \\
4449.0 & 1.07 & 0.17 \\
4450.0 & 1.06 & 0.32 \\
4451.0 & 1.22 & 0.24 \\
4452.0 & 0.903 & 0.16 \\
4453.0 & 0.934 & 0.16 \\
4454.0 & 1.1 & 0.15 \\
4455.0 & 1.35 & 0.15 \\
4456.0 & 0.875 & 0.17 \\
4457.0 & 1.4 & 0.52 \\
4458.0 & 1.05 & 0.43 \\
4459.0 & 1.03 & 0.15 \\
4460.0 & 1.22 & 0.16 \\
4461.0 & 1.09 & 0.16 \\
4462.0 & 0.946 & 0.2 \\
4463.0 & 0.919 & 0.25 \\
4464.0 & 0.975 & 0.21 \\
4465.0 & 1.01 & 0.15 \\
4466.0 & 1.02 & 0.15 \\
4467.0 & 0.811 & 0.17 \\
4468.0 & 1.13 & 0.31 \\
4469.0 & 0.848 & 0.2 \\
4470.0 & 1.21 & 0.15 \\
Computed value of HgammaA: 5.3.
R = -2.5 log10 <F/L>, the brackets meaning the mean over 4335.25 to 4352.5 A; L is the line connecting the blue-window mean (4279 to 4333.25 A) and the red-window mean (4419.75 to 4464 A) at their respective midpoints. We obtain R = 0.20 mag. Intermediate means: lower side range 0.966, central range 0.828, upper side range 1.06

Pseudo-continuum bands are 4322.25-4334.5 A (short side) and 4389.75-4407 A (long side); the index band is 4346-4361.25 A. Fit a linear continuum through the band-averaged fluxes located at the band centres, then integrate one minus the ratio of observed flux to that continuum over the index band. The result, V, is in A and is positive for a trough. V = 1.4 A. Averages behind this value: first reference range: 0.913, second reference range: 1.08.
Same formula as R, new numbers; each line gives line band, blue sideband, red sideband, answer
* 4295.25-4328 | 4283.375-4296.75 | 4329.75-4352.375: -0.01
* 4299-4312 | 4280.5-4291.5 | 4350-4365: 0.13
